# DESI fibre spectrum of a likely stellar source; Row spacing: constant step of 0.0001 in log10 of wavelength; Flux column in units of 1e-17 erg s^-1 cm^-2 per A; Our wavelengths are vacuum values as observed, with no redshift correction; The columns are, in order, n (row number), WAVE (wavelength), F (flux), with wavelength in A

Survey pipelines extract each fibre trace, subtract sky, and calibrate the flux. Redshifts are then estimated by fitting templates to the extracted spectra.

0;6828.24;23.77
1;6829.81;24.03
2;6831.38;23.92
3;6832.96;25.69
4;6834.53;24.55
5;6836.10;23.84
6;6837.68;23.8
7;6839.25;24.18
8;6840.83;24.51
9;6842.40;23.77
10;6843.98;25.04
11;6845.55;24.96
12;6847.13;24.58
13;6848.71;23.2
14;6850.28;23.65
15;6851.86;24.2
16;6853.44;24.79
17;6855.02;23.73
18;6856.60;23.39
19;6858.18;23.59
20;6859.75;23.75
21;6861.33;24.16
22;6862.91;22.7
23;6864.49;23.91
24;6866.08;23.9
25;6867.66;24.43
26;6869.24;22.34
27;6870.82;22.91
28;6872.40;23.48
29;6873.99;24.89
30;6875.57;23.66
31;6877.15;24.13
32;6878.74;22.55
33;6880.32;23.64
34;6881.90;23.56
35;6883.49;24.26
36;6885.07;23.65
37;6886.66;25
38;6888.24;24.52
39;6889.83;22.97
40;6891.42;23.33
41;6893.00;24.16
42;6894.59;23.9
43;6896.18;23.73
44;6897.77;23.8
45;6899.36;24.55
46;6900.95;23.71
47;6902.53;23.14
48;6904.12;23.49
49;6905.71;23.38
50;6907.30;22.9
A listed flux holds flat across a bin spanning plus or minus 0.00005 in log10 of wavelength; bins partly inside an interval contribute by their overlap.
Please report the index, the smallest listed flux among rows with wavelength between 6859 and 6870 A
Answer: 22.34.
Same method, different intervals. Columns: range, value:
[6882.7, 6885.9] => 23.65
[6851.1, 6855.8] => 23.73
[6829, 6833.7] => 23.92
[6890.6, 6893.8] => 23.33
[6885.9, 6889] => 24.52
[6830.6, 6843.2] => 23.77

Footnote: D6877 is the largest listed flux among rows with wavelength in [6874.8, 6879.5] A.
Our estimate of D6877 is 24.13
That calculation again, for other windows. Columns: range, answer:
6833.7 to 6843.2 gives 24.55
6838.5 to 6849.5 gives 25.04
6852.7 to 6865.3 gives 24.79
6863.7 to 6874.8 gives 24.89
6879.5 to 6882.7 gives 23.64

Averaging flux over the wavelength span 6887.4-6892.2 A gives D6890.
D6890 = 23.6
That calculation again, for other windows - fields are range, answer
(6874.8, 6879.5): 23.4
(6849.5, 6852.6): 23.9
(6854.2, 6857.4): 23.5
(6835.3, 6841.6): 24.1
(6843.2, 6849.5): 24.5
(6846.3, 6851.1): 23.8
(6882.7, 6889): 24.4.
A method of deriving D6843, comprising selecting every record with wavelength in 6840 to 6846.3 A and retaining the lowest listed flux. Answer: 23.77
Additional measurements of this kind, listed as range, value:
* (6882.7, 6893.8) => 22.97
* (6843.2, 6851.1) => 23.2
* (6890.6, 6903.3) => 23.14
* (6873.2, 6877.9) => 23.66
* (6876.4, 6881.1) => 22.55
